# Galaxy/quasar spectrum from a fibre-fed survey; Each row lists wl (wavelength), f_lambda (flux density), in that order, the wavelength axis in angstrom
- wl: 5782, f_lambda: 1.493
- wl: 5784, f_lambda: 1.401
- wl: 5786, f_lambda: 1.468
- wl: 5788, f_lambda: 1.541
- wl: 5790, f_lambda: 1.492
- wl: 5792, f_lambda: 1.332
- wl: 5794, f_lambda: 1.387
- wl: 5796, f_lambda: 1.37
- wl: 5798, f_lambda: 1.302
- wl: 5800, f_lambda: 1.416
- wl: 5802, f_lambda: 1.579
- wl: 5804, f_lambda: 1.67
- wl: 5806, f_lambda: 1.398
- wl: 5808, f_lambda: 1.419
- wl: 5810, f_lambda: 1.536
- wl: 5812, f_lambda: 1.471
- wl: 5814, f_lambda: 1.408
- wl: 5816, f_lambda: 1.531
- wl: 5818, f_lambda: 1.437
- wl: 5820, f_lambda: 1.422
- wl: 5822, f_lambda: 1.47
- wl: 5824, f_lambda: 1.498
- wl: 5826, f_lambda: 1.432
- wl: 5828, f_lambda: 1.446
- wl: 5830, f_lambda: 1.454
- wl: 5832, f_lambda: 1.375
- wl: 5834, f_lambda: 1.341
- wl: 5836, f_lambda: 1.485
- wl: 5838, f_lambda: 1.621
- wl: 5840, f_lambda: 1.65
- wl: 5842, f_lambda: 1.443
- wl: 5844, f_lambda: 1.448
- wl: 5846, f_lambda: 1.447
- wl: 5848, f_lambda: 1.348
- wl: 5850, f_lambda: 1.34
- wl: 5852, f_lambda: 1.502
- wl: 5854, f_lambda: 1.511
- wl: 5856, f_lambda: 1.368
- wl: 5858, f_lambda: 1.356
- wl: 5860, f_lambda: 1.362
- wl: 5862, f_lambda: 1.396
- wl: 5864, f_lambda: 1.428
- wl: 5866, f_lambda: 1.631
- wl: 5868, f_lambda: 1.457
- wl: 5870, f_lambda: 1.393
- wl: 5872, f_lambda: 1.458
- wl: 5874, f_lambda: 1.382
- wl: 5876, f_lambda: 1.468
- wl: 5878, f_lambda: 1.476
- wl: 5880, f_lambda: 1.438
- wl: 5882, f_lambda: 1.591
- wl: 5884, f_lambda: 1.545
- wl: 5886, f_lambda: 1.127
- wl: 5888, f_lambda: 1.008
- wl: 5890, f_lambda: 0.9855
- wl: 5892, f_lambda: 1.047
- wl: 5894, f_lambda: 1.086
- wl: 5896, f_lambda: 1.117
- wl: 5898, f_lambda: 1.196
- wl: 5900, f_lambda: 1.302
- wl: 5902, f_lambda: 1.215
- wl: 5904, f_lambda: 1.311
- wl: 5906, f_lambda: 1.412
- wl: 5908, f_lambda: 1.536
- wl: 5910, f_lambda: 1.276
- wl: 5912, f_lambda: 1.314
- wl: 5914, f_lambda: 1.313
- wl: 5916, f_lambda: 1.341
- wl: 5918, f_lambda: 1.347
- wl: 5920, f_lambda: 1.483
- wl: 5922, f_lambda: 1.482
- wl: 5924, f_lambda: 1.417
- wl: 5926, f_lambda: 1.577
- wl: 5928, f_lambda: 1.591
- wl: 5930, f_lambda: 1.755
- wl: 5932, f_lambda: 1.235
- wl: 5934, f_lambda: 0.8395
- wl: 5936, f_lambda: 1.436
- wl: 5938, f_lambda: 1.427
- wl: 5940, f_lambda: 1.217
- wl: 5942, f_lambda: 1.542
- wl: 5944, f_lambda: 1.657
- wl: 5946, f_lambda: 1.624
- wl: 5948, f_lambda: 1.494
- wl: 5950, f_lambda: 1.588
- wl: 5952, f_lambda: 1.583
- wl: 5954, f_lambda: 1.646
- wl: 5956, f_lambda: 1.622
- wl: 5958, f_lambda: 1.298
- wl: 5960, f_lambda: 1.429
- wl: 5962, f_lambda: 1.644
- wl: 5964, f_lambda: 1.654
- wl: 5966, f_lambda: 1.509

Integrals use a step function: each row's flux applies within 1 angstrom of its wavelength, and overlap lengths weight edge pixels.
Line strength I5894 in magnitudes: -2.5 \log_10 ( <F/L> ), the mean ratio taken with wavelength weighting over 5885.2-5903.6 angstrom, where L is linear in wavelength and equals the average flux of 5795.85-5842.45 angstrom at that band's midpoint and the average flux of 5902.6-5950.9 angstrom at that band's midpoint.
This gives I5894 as 0.264 mag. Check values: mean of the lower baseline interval 1.47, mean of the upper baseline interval 1.42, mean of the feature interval 1.13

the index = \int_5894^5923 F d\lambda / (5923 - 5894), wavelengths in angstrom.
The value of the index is 1.32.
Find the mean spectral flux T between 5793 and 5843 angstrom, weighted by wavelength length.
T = 1.46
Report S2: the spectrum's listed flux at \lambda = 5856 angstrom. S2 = 1.368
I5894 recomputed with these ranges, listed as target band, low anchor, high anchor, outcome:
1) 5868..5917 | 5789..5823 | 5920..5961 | 0.12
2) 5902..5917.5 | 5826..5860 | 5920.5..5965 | 0.10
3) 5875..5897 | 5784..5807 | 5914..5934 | 0.14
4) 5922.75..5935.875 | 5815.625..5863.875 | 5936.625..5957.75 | 0.08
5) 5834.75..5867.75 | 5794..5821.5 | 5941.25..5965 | 0.02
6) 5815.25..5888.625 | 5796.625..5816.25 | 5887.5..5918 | -0.06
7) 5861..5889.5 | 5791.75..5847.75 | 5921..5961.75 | 0.04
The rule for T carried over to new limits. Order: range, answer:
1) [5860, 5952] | 1.38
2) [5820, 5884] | 1.45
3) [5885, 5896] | 1.06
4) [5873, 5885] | 1.48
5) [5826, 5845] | 1.47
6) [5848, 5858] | 1.41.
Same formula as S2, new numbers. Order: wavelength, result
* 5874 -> 1.382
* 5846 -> 1.447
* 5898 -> 1.196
